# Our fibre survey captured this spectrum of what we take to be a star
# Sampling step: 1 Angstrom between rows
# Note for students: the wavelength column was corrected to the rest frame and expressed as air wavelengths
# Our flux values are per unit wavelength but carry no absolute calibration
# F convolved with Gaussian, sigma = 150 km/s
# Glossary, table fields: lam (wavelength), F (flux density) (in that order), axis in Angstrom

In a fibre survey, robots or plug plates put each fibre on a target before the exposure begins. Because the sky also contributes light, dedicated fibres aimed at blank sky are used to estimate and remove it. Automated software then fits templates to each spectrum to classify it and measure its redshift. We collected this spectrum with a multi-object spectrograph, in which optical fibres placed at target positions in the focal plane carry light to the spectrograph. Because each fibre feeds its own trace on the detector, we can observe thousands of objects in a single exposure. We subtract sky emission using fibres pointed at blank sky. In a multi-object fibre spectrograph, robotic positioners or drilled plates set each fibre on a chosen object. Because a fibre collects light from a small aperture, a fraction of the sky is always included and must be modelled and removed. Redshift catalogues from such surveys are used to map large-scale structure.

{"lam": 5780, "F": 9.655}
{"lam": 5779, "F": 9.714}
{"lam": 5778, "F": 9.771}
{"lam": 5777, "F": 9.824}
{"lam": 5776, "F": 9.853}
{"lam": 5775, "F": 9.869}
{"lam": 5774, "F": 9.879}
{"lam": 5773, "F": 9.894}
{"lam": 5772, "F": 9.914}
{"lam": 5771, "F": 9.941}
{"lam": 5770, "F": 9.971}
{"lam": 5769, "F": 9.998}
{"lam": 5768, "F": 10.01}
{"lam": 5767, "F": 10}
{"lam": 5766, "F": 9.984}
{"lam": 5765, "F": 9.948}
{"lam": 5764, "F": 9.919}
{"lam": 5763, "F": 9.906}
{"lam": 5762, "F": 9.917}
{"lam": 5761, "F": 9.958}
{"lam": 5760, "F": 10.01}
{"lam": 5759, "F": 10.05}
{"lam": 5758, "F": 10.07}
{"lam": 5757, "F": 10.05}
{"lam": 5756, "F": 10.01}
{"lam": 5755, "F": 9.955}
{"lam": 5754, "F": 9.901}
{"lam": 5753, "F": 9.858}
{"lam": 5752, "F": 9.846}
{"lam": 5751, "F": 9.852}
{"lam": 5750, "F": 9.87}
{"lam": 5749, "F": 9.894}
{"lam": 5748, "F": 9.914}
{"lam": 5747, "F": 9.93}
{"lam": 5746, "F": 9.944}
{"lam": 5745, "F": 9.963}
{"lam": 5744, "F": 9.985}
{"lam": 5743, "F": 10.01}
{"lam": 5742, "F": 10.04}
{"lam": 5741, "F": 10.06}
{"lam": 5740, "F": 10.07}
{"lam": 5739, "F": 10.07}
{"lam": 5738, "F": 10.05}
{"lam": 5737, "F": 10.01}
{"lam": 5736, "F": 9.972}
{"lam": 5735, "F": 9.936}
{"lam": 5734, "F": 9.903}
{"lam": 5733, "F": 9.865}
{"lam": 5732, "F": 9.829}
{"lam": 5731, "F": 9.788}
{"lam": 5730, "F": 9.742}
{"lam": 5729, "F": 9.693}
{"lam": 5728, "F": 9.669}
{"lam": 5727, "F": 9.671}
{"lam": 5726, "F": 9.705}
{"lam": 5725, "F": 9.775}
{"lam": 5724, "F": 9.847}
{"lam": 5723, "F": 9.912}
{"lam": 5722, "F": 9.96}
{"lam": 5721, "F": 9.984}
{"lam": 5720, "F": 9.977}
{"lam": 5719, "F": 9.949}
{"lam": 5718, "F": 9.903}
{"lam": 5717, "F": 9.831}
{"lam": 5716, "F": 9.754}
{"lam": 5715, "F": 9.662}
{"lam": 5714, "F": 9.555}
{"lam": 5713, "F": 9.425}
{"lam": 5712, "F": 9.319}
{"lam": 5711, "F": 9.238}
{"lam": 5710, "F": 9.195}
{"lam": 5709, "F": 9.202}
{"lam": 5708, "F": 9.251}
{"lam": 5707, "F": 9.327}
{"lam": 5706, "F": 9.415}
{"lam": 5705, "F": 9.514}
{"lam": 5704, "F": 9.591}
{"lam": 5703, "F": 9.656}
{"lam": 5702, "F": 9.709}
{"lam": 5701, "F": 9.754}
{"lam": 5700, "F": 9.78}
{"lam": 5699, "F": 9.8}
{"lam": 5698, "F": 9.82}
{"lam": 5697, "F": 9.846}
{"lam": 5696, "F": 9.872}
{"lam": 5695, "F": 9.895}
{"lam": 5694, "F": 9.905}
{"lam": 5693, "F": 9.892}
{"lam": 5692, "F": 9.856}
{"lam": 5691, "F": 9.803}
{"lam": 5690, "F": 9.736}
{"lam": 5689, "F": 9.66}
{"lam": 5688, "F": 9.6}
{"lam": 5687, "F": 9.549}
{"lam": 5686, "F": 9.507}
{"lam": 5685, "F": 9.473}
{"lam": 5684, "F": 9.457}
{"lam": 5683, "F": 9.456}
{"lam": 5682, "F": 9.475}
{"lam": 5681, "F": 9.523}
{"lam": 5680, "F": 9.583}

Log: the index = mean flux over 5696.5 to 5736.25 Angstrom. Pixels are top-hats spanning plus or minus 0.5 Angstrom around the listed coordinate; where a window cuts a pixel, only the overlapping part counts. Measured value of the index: 9.69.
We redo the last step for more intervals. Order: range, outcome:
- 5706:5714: 9.31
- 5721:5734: 9.8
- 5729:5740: 9.91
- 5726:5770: 9.93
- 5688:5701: 9.81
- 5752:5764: 9.96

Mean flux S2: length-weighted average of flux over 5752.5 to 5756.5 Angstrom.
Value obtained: 9.93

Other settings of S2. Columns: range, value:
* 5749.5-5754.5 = 9.87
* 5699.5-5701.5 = 9.77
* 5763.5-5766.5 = 9.95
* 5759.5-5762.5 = 9.96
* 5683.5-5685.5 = 9.46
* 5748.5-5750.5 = 9.88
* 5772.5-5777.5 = 9.86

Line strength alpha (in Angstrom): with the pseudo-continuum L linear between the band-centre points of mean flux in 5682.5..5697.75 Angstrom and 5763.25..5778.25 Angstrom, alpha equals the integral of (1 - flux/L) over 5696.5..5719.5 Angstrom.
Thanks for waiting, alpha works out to 0.4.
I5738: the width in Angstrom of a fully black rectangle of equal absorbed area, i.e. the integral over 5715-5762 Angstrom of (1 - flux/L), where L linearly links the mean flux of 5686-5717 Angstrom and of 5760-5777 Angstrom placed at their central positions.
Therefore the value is -0.6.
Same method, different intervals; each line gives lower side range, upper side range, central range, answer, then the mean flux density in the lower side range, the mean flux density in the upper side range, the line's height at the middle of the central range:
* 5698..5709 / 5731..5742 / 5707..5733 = 0.27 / 9.57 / 9.97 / 9.77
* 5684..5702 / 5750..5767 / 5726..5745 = -0.05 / 9.74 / 9.95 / 9.88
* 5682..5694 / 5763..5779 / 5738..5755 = -0.21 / 9.64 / 9.91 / 9.83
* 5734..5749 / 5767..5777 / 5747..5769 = 0.01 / 9.99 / 9.92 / 9.95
